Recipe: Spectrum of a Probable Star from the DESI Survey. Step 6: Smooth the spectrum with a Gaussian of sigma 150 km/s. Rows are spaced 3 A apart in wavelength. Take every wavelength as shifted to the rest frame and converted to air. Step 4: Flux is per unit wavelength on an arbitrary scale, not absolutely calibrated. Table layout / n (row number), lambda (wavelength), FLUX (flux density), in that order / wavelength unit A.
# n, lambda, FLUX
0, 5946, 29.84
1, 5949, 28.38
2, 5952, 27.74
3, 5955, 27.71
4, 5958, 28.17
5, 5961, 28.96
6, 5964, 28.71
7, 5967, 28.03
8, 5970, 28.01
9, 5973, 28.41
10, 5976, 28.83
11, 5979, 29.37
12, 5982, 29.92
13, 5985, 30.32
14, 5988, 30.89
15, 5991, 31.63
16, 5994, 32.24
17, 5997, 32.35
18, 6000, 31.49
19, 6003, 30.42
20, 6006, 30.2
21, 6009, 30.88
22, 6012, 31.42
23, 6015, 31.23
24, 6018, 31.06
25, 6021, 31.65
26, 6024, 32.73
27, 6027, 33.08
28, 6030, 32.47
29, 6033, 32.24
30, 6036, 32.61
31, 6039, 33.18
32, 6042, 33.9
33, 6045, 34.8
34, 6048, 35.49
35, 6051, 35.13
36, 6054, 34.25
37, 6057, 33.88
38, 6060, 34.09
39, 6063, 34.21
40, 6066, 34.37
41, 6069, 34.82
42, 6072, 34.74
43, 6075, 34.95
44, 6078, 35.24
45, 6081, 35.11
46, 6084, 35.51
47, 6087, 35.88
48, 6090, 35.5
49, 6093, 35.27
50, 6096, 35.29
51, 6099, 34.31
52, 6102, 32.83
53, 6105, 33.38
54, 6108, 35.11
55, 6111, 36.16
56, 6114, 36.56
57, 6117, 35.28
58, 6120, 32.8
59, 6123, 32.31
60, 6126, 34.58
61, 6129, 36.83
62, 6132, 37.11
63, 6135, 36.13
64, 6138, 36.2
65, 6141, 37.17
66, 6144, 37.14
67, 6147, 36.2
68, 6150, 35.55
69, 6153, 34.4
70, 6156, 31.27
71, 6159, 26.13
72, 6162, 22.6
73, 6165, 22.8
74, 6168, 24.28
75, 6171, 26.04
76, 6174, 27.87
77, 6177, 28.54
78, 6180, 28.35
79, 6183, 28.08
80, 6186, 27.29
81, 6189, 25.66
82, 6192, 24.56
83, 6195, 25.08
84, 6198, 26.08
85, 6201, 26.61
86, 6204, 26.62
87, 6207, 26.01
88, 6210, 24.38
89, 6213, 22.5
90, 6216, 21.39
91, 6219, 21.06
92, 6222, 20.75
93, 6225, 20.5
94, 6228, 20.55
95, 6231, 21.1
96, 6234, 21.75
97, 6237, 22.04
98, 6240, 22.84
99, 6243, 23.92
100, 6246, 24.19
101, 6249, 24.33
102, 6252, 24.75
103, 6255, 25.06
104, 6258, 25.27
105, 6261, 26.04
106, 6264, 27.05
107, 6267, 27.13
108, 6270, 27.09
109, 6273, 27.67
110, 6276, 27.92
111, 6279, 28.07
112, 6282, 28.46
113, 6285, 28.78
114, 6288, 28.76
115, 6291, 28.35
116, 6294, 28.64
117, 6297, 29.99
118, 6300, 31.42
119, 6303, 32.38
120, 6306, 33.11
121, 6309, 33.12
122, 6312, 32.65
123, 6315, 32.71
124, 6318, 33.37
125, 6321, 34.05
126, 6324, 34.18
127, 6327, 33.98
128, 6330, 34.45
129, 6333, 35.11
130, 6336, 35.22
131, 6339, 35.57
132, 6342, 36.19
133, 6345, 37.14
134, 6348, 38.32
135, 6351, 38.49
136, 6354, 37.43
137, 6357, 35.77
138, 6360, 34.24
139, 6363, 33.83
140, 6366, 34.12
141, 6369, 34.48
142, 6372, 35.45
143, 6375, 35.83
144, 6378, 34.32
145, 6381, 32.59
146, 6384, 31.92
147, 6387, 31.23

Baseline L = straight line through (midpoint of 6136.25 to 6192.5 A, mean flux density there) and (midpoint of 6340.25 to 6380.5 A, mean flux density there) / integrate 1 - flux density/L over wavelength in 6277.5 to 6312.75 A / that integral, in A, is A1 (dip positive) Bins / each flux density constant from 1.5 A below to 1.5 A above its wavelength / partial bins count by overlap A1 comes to 3.6 A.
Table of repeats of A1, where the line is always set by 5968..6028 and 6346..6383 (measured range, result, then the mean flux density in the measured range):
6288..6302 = 2.0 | 29.6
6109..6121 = -1.1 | 35.3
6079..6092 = -1.5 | 35.5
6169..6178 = 1.6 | 27.2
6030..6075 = -3.8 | 34.1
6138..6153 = -1.7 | 36.3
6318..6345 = 0.1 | 34.9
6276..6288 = 2.1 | 28.4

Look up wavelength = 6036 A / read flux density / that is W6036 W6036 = 32.61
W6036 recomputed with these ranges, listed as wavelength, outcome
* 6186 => 27.29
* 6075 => 34.95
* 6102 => 32.83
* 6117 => 35.28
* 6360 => 34.24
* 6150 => 35.55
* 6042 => 33.9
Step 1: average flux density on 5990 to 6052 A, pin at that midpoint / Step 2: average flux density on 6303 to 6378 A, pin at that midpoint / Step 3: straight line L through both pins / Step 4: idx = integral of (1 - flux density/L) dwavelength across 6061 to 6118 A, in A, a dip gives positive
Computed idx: -3.55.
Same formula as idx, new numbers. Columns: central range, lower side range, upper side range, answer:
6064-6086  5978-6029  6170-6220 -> -4.4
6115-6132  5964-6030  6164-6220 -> -4.6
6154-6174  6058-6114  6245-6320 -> 4.0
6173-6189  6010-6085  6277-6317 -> 2.1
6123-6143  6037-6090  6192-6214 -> -4.0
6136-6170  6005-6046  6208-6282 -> -4.5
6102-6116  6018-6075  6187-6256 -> -2.3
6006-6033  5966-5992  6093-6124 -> -0.6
